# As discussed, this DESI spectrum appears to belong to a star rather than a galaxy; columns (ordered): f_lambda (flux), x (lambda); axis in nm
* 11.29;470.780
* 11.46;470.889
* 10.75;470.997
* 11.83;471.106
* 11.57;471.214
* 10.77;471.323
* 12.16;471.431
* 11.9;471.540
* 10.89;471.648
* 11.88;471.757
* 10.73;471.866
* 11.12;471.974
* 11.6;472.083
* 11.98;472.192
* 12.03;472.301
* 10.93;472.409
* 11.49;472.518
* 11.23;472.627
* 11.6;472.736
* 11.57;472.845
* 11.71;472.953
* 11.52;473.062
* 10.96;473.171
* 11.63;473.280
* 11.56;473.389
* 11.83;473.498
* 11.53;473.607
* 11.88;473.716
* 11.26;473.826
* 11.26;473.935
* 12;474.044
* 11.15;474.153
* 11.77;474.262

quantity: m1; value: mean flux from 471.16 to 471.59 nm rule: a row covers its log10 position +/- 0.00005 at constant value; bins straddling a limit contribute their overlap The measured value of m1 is 11.6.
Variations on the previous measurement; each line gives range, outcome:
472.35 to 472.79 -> 11.3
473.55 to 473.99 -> 11.5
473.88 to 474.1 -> 11.6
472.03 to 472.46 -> 11.6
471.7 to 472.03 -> 11.2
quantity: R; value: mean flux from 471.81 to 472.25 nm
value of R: 11.3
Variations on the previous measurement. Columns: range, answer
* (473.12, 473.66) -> 11.5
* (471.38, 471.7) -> 11.7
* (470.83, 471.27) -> 11.4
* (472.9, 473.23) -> 11.4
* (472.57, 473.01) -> 11.5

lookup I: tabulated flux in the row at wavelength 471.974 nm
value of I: 11.12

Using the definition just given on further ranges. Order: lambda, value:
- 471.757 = 11.88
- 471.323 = 10.77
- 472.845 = 11.57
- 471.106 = 11.83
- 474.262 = 11.77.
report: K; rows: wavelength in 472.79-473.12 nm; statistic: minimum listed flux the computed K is 11.52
